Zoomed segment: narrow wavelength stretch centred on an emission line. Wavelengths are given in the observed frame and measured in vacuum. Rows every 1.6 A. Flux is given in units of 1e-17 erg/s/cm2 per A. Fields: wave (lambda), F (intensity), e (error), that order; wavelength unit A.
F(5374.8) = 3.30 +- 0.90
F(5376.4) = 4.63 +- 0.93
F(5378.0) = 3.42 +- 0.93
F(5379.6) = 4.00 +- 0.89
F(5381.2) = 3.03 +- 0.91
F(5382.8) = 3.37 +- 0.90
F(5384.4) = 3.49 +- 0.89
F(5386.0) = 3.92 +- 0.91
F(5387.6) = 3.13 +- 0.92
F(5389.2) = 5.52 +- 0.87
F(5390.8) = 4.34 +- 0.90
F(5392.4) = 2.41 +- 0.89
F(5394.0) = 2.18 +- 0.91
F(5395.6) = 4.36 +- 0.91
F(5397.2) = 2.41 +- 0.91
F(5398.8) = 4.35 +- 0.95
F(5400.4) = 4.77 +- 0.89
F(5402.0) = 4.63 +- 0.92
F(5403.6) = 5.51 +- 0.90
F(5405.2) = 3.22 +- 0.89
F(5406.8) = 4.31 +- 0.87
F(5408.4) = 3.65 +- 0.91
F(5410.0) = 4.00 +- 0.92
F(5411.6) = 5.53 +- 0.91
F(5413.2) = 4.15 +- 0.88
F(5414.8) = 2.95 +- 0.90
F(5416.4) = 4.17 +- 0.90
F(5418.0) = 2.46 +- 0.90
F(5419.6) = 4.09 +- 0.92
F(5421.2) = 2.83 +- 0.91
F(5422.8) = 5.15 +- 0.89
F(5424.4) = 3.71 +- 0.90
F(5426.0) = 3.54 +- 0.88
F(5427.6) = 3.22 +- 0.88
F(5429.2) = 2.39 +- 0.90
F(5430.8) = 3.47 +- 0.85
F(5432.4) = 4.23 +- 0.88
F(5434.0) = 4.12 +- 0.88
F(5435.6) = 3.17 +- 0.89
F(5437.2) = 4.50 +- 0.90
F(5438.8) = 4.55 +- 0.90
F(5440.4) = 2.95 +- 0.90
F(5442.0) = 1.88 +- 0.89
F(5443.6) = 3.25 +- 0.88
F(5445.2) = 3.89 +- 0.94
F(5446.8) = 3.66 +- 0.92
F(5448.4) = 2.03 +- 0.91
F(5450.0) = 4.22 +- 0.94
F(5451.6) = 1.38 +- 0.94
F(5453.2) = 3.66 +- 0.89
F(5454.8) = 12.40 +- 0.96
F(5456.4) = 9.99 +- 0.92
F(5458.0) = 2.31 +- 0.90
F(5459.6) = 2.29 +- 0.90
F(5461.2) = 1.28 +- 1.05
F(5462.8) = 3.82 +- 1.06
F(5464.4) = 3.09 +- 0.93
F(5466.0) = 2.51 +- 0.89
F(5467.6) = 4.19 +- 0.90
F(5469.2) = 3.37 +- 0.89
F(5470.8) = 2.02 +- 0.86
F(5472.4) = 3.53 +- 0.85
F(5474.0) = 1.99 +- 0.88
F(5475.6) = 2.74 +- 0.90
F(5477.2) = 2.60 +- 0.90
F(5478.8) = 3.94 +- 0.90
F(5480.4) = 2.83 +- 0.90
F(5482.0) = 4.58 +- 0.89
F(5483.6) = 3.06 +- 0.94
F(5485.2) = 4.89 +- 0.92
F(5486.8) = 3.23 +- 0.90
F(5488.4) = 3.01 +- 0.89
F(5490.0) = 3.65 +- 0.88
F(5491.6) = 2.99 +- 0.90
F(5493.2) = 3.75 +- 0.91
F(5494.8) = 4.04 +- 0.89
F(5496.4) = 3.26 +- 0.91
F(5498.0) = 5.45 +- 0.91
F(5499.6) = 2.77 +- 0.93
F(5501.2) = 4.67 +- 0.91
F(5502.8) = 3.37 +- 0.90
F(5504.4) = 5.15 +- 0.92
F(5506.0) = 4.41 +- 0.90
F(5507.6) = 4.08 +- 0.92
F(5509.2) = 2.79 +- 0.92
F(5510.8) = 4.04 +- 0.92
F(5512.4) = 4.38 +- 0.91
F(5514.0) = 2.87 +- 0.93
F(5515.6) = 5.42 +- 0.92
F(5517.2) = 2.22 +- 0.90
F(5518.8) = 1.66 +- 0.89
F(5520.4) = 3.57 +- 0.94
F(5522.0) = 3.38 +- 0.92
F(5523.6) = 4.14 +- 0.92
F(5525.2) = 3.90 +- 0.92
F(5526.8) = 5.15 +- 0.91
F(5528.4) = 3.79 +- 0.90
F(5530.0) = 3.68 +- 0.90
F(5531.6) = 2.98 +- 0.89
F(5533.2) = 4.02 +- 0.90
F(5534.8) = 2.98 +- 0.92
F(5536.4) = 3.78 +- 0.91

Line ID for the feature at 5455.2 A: Hbeta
